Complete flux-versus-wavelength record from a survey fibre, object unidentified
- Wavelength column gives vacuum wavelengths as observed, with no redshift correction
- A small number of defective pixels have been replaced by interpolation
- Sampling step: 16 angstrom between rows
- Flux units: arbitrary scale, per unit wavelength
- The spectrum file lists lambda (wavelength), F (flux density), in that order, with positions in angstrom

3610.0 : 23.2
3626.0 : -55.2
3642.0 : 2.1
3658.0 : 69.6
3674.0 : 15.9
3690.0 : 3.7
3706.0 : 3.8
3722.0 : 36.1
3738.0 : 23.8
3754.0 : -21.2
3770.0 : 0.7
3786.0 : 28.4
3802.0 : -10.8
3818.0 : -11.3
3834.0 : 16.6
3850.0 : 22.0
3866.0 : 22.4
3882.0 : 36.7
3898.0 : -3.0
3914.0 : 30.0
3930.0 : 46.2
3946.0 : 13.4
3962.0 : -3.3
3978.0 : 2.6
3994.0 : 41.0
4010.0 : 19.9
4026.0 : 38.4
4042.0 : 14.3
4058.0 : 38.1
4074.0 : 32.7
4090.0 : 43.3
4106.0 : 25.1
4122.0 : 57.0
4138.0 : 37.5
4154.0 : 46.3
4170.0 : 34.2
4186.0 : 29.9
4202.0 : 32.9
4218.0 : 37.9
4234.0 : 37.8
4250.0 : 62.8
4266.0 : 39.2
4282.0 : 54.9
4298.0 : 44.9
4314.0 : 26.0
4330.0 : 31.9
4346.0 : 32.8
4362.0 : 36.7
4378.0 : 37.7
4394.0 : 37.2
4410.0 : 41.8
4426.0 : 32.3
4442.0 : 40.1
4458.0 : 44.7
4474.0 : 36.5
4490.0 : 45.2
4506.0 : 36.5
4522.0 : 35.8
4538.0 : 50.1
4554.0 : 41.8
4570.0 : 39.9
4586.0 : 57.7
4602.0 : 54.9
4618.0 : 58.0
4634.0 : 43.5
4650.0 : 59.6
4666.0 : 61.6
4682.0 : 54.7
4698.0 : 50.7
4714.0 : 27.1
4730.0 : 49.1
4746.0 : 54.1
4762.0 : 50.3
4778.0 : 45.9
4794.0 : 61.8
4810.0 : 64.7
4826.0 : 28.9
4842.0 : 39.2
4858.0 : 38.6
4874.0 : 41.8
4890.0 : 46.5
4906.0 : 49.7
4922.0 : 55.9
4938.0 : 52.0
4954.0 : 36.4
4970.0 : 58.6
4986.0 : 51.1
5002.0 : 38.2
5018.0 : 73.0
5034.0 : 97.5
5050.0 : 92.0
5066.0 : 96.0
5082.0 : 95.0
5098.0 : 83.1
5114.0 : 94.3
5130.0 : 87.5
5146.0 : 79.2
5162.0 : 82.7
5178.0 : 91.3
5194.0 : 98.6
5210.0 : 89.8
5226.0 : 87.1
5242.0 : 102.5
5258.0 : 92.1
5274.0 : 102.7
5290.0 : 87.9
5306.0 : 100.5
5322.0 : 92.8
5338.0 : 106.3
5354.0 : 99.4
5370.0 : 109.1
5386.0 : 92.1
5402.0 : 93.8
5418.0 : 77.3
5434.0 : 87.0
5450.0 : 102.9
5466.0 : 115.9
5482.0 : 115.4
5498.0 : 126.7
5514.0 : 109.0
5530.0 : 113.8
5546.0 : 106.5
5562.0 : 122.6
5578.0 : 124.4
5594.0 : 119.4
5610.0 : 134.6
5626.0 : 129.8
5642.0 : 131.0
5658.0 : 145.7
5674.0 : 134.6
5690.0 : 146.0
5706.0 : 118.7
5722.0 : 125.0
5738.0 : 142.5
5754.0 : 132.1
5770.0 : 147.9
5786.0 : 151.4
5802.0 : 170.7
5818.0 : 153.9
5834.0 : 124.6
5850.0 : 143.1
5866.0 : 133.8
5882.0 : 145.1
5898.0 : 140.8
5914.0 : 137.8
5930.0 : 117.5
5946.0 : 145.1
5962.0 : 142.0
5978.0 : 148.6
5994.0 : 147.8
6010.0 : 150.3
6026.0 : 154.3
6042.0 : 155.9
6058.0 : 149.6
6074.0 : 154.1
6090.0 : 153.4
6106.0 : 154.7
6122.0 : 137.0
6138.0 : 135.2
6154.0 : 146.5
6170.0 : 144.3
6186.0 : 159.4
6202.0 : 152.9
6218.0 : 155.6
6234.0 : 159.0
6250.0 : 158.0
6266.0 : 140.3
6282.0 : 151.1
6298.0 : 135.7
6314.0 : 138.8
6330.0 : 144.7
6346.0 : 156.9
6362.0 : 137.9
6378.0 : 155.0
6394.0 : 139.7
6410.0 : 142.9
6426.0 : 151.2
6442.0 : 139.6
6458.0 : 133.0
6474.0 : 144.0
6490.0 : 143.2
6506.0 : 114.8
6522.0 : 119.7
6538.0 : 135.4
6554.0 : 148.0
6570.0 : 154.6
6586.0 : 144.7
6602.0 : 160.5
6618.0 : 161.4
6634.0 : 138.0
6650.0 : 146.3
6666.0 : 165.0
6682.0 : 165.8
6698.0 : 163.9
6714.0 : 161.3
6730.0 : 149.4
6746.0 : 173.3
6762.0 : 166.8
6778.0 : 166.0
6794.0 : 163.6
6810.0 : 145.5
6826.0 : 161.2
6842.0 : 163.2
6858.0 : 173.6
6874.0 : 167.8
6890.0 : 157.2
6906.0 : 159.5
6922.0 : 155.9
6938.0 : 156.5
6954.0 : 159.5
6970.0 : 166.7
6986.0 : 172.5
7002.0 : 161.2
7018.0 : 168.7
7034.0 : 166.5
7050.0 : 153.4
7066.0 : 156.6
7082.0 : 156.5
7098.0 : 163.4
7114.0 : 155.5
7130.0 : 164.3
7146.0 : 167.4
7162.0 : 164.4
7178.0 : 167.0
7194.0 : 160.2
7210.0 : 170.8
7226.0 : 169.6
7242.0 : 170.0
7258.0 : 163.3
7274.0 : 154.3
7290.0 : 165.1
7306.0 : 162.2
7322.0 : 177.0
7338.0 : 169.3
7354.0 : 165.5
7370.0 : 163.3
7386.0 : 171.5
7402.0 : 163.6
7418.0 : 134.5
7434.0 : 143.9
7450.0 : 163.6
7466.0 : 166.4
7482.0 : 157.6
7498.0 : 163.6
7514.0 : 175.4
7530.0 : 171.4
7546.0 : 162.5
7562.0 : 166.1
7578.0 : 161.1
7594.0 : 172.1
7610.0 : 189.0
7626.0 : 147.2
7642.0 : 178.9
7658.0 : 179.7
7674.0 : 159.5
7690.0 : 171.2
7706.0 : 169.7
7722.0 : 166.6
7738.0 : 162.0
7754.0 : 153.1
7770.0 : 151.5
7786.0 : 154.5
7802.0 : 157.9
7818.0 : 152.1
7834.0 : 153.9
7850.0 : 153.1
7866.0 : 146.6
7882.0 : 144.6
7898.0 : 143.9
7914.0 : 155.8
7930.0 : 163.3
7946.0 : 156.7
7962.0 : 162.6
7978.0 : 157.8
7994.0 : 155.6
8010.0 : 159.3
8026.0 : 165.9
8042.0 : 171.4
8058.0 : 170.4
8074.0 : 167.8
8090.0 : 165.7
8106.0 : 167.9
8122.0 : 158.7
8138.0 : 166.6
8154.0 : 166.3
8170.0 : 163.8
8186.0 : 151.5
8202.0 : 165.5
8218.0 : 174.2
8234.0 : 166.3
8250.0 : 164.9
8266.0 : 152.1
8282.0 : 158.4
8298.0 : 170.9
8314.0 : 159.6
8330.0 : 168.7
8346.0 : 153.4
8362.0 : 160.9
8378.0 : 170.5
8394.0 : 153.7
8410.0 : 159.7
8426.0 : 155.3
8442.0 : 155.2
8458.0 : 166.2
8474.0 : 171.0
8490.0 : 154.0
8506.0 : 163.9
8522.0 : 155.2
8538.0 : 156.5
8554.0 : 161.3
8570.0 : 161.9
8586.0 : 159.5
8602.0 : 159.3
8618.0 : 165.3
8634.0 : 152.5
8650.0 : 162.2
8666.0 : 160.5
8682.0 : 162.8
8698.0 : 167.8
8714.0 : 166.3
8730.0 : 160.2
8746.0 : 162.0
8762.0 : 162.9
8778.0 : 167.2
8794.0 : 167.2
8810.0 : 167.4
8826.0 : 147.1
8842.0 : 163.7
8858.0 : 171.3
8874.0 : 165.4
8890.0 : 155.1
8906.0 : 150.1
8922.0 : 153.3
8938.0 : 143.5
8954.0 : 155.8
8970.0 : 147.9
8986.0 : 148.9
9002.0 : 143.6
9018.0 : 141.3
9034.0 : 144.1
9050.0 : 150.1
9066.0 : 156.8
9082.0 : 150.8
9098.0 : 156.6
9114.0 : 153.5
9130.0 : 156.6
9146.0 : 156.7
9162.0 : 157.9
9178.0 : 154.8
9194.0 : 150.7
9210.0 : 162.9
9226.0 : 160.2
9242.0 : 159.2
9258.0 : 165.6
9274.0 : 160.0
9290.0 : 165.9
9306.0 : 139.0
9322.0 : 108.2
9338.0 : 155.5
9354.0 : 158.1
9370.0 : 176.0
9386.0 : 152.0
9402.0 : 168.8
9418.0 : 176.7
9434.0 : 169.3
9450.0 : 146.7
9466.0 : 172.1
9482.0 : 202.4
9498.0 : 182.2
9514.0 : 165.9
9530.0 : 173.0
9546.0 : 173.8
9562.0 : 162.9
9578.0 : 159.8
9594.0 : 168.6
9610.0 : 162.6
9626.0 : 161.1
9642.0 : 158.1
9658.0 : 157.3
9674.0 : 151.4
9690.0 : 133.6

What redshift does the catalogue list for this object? 0.26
